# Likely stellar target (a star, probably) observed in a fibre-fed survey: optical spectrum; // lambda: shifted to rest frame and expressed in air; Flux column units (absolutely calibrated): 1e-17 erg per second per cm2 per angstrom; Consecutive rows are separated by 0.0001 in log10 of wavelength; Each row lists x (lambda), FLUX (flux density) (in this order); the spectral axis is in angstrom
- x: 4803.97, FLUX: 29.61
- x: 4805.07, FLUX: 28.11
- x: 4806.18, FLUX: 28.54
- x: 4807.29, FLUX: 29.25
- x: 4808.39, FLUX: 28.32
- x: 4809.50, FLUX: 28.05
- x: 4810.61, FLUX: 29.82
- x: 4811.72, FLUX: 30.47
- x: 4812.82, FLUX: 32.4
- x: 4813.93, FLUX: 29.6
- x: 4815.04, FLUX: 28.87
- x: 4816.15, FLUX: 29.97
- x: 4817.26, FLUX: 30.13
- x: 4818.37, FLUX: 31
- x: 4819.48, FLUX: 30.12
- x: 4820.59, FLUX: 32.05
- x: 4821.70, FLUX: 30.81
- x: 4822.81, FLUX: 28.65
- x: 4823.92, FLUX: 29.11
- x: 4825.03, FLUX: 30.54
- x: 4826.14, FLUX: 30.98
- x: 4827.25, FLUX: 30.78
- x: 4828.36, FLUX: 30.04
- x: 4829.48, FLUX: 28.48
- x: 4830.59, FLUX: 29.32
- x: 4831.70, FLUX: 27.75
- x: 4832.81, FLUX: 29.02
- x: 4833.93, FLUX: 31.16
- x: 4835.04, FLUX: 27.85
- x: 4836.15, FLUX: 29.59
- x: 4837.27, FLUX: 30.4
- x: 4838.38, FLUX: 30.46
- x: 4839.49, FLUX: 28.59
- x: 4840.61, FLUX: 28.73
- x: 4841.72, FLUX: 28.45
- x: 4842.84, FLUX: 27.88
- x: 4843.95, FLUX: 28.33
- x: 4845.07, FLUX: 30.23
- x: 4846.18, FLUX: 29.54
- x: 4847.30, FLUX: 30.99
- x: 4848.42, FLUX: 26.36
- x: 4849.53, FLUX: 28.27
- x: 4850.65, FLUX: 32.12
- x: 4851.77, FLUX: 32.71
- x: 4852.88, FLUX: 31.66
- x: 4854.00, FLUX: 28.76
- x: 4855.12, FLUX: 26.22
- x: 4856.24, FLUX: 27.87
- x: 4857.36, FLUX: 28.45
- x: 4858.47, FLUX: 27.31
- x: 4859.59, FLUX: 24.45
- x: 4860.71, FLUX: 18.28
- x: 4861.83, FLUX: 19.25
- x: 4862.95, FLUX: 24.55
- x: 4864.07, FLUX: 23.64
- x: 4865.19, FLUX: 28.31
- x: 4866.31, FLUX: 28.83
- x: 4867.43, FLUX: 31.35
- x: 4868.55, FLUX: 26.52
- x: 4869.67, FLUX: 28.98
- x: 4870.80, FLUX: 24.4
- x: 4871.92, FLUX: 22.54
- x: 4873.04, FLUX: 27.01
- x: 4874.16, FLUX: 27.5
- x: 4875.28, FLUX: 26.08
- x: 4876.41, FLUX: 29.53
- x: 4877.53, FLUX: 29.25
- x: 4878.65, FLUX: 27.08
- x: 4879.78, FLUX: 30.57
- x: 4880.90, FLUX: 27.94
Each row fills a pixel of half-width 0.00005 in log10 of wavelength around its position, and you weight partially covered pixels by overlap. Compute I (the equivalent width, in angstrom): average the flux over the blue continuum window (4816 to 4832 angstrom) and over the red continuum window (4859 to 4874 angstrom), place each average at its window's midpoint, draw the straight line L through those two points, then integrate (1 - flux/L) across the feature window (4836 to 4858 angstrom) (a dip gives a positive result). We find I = -1.5 angstrom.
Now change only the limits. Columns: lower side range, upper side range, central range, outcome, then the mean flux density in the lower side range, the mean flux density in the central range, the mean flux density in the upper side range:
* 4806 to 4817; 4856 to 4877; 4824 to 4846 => -1.05 angstrom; 29.6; 29.4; 26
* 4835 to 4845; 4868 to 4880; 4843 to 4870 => 0.48 angstrom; 29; 27.6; 27.1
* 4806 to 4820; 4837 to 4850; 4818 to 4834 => -0.27 angstrom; 29.8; 29.9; 29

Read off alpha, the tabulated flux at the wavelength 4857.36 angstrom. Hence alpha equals 28.45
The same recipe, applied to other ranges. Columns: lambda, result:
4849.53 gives 28.27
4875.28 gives 26.08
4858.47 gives 27.31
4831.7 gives 27.75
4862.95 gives 24.55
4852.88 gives 31.66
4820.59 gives 32.05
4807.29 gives 29.25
